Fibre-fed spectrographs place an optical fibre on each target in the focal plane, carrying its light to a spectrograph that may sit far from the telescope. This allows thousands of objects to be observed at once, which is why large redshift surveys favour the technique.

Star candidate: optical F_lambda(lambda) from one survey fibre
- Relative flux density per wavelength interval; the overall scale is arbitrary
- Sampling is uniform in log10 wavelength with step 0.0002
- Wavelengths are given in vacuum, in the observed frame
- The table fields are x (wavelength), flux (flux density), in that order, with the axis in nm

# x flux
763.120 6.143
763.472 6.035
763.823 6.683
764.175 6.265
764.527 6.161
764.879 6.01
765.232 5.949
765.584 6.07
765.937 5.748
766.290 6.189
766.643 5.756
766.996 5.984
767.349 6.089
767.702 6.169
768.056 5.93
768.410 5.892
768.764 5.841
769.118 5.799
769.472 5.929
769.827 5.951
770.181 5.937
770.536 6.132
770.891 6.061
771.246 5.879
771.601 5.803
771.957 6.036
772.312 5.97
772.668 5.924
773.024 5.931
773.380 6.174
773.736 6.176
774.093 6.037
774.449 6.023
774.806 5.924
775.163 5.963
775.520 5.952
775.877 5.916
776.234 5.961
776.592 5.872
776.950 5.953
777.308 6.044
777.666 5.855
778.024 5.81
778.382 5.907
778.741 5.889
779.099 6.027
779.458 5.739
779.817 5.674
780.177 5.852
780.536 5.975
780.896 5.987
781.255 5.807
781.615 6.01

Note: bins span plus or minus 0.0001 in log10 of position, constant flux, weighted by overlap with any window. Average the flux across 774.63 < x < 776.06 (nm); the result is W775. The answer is 5.94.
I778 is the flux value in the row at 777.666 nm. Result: 5.855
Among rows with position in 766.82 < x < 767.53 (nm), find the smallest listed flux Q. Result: 5.984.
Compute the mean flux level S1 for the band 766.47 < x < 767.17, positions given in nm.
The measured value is 5.87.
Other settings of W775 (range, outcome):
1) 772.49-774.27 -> 6.05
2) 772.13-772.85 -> 5.95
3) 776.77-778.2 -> 5.92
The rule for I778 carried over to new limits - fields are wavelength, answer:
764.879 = 6.01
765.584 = 6.07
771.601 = 5.803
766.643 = 5.756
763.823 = 6.683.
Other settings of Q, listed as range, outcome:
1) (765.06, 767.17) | 5.748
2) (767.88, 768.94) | 5.841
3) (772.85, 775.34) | 5.924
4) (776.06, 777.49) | 5.872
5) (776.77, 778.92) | 5.81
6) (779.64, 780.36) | 5.674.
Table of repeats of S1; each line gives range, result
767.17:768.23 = 6.06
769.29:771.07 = 6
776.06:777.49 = 5.95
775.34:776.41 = 5.95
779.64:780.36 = 5.76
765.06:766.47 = 5.99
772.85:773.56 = 6.06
